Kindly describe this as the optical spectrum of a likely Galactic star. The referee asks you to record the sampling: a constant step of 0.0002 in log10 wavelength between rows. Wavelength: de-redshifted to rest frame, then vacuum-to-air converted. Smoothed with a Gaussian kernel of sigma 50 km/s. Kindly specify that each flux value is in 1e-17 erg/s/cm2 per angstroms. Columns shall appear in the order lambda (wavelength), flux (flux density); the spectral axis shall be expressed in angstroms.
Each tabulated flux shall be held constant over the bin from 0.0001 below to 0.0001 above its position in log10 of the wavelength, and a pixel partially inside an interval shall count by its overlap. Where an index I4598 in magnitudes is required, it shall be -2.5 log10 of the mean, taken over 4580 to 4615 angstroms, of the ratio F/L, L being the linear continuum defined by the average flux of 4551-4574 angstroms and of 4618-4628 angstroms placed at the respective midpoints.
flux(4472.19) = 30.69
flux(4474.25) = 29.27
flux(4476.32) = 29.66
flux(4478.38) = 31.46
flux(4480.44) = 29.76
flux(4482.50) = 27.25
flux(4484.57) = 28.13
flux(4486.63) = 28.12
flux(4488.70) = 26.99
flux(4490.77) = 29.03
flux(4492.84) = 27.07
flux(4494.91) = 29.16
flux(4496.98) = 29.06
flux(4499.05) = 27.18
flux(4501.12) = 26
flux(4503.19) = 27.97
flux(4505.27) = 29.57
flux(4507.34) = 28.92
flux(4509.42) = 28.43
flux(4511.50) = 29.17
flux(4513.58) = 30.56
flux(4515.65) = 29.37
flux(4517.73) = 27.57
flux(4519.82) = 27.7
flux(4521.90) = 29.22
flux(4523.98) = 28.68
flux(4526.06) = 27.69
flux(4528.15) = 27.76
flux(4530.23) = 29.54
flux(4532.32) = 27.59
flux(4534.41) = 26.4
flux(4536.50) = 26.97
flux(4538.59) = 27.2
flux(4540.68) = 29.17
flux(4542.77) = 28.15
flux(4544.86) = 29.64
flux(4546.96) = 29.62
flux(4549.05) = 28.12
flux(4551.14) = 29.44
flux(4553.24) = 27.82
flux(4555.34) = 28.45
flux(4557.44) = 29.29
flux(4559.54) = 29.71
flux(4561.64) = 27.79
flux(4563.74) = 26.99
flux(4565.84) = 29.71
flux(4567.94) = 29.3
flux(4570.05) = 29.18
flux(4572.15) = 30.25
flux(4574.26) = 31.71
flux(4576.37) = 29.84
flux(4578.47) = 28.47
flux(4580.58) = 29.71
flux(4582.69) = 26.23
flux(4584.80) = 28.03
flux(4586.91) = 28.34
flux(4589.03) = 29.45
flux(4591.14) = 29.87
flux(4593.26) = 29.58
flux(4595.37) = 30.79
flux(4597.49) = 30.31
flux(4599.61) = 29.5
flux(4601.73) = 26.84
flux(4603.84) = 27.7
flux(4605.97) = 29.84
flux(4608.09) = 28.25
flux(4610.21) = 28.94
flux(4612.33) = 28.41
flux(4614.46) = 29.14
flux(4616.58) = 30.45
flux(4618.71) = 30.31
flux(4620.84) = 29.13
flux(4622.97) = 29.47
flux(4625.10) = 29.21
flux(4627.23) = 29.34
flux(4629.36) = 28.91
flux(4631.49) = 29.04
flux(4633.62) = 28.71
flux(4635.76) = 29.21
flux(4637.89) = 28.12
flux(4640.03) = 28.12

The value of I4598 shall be 0.01 mag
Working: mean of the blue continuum 29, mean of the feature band 28.9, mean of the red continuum 29.5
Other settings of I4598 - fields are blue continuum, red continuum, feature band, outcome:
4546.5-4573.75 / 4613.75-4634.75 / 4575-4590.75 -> 0.01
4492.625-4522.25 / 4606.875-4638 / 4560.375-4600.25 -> -0.01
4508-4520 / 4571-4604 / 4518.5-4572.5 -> 0.02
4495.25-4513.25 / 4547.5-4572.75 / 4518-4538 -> 0.03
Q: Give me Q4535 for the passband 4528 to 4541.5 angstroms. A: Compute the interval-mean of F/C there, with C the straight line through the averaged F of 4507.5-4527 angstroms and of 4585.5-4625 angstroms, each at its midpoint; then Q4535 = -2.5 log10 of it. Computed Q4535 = 0.04 mag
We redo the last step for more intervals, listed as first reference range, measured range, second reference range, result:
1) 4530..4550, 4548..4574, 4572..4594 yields -0.01 mag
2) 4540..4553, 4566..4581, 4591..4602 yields -0.02 mag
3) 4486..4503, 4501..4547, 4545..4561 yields 0.00 mag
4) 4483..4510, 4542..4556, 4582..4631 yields -0.01 mag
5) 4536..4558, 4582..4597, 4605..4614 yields -0.01 mag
